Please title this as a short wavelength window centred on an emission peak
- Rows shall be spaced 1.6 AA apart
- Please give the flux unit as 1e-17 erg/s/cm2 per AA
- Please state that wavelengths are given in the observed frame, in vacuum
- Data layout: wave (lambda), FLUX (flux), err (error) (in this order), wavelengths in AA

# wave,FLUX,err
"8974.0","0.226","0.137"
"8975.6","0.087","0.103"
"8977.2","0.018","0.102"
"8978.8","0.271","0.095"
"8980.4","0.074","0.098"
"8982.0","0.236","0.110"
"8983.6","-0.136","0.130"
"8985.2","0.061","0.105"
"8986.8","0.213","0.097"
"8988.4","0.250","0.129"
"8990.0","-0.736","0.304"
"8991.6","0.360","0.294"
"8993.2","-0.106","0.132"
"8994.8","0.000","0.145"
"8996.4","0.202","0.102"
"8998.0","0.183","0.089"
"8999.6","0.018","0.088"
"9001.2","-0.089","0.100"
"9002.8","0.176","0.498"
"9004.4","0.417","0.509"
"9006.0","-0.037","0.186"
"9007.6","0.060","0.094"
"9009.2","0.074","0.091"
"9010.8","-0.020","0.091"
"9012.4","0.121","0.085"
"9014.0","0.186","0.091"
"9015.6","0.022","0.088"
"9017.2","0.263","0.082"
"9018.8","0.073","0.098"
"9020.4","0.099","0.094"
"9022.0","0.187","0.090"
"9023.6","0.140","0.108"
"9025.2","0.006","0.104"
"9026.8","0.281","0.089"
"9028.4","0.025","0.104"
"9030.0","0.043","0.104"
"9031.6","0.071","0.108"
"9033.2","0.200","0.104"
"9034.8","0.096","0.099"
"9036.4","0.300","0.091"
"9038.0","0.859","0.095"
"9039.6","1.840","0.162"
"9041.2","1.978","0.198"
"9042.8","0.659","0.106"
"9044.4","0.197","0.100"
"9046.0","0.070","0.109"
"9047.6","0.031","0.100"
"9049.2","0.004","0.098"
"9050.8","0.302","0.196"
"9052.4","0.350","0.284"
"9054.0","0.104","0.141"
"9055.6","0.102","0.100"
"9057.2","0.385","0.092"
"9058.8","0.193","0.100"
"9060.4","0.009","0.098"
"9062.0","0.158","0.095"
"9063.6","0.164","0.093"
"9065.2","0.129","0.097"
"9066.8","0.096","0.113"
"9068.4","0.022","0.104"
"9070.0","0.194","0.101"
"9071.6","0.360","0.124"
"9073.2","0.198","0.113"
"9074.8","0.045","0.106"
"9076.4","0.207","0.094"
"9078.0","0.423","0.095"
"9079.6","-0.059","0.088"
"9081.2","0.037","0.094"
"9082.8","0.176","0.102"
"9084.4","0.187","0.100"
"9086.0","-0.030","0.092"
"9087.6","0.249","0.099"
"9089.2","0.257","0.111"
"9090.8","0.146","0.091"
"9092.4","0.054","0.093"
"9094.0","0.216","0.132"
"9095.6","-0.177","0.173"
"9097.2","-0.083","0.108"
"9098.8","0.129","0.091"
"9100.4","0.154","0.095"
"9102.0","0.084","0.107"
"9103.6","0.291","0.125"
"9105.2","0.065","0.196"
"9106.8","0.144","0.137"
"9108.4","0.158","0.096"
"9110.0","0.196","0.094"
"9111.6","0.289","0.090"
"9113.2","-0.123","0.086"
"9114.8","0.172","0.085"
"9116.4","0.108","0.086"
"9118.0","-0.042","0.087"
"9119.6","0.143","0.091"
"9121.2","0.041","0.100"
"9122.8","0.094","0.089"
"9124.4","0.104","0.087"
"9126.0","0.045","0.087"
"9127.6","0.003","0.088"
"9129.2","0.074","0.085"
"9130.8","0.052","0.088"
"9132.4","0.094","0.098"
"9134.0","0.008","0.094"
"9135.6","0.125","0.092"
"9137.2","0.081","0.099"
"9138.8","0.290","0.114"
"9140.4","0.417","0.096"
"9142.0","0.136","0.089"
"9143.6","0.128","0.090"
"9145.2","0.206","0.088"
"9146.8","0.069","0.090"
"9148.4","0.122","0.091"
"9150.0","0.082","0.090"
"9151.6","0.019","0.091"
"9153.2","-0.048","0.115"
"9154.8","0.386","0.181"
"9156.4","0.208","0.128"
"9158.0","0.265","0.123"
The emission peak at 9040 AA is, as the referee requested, [O III]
